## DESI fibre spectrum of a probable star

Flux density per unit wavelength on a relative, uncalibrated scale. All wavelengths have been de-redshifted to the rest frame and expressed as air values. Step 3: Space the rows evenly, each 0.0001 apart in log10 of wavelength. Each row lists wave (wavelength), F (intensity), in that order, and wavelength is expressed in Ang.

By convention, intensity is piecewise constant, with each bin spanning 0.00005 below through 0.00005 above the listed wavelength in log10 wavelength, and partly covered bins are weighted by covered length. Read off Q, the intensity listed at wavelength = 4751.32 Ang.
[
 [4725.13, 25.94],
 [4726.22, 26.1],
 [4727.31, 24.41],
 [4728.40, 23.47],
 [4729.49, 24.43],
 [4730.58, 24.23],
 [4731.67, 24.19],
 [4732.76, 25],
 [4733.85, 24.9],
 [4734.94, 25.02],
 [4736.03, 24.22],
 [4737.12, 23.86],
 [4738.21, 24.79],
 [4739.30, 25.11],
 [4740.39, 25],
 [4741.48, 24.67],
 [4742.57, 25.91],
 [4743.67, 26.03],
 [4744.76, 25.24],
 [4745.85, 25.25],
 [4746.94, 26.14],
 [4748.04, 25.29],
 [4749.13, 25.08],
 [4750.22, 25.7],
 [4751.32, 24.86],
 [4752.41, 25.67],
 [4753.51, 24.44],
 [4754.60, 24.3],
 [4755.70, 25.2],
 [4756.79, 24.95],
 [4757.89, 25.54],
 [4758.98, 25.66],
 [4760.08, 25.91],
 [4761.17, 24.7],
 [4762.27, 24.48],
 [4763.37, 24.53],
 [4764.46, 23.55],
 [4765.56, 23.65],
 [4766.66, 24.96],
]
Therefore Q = 24.86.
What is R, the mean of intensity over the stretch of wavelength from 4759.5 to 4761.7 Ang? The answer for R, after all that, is 25.3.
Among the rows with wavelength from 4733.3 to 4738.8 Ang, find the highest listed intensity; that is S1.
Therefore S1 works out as 25.02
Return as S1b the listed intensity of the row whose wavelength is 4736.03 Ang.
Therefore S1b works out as 24.22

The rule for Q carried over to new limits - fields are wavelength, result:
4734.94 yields 25.02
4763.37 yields 24.53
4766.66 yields 24.96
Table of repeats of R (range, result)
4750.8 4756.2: 24.9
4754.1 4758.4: 25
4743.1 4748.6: 25.6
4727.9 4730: 23.9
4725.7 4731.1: 24.5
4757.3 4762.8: 25.3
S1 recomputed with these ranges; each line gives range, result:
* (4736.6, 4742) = 25.11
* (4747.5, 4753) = 25.7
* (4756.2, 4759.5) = 25.66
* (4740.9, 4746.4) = 26.03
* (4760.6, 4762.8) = 24.7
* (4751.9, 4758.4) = 25.67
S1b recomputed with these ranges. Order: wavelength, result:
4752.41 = 25.67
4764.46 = 23.55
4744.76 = 25.24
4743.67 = 26.03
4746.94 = 26.14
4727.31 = 24.41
